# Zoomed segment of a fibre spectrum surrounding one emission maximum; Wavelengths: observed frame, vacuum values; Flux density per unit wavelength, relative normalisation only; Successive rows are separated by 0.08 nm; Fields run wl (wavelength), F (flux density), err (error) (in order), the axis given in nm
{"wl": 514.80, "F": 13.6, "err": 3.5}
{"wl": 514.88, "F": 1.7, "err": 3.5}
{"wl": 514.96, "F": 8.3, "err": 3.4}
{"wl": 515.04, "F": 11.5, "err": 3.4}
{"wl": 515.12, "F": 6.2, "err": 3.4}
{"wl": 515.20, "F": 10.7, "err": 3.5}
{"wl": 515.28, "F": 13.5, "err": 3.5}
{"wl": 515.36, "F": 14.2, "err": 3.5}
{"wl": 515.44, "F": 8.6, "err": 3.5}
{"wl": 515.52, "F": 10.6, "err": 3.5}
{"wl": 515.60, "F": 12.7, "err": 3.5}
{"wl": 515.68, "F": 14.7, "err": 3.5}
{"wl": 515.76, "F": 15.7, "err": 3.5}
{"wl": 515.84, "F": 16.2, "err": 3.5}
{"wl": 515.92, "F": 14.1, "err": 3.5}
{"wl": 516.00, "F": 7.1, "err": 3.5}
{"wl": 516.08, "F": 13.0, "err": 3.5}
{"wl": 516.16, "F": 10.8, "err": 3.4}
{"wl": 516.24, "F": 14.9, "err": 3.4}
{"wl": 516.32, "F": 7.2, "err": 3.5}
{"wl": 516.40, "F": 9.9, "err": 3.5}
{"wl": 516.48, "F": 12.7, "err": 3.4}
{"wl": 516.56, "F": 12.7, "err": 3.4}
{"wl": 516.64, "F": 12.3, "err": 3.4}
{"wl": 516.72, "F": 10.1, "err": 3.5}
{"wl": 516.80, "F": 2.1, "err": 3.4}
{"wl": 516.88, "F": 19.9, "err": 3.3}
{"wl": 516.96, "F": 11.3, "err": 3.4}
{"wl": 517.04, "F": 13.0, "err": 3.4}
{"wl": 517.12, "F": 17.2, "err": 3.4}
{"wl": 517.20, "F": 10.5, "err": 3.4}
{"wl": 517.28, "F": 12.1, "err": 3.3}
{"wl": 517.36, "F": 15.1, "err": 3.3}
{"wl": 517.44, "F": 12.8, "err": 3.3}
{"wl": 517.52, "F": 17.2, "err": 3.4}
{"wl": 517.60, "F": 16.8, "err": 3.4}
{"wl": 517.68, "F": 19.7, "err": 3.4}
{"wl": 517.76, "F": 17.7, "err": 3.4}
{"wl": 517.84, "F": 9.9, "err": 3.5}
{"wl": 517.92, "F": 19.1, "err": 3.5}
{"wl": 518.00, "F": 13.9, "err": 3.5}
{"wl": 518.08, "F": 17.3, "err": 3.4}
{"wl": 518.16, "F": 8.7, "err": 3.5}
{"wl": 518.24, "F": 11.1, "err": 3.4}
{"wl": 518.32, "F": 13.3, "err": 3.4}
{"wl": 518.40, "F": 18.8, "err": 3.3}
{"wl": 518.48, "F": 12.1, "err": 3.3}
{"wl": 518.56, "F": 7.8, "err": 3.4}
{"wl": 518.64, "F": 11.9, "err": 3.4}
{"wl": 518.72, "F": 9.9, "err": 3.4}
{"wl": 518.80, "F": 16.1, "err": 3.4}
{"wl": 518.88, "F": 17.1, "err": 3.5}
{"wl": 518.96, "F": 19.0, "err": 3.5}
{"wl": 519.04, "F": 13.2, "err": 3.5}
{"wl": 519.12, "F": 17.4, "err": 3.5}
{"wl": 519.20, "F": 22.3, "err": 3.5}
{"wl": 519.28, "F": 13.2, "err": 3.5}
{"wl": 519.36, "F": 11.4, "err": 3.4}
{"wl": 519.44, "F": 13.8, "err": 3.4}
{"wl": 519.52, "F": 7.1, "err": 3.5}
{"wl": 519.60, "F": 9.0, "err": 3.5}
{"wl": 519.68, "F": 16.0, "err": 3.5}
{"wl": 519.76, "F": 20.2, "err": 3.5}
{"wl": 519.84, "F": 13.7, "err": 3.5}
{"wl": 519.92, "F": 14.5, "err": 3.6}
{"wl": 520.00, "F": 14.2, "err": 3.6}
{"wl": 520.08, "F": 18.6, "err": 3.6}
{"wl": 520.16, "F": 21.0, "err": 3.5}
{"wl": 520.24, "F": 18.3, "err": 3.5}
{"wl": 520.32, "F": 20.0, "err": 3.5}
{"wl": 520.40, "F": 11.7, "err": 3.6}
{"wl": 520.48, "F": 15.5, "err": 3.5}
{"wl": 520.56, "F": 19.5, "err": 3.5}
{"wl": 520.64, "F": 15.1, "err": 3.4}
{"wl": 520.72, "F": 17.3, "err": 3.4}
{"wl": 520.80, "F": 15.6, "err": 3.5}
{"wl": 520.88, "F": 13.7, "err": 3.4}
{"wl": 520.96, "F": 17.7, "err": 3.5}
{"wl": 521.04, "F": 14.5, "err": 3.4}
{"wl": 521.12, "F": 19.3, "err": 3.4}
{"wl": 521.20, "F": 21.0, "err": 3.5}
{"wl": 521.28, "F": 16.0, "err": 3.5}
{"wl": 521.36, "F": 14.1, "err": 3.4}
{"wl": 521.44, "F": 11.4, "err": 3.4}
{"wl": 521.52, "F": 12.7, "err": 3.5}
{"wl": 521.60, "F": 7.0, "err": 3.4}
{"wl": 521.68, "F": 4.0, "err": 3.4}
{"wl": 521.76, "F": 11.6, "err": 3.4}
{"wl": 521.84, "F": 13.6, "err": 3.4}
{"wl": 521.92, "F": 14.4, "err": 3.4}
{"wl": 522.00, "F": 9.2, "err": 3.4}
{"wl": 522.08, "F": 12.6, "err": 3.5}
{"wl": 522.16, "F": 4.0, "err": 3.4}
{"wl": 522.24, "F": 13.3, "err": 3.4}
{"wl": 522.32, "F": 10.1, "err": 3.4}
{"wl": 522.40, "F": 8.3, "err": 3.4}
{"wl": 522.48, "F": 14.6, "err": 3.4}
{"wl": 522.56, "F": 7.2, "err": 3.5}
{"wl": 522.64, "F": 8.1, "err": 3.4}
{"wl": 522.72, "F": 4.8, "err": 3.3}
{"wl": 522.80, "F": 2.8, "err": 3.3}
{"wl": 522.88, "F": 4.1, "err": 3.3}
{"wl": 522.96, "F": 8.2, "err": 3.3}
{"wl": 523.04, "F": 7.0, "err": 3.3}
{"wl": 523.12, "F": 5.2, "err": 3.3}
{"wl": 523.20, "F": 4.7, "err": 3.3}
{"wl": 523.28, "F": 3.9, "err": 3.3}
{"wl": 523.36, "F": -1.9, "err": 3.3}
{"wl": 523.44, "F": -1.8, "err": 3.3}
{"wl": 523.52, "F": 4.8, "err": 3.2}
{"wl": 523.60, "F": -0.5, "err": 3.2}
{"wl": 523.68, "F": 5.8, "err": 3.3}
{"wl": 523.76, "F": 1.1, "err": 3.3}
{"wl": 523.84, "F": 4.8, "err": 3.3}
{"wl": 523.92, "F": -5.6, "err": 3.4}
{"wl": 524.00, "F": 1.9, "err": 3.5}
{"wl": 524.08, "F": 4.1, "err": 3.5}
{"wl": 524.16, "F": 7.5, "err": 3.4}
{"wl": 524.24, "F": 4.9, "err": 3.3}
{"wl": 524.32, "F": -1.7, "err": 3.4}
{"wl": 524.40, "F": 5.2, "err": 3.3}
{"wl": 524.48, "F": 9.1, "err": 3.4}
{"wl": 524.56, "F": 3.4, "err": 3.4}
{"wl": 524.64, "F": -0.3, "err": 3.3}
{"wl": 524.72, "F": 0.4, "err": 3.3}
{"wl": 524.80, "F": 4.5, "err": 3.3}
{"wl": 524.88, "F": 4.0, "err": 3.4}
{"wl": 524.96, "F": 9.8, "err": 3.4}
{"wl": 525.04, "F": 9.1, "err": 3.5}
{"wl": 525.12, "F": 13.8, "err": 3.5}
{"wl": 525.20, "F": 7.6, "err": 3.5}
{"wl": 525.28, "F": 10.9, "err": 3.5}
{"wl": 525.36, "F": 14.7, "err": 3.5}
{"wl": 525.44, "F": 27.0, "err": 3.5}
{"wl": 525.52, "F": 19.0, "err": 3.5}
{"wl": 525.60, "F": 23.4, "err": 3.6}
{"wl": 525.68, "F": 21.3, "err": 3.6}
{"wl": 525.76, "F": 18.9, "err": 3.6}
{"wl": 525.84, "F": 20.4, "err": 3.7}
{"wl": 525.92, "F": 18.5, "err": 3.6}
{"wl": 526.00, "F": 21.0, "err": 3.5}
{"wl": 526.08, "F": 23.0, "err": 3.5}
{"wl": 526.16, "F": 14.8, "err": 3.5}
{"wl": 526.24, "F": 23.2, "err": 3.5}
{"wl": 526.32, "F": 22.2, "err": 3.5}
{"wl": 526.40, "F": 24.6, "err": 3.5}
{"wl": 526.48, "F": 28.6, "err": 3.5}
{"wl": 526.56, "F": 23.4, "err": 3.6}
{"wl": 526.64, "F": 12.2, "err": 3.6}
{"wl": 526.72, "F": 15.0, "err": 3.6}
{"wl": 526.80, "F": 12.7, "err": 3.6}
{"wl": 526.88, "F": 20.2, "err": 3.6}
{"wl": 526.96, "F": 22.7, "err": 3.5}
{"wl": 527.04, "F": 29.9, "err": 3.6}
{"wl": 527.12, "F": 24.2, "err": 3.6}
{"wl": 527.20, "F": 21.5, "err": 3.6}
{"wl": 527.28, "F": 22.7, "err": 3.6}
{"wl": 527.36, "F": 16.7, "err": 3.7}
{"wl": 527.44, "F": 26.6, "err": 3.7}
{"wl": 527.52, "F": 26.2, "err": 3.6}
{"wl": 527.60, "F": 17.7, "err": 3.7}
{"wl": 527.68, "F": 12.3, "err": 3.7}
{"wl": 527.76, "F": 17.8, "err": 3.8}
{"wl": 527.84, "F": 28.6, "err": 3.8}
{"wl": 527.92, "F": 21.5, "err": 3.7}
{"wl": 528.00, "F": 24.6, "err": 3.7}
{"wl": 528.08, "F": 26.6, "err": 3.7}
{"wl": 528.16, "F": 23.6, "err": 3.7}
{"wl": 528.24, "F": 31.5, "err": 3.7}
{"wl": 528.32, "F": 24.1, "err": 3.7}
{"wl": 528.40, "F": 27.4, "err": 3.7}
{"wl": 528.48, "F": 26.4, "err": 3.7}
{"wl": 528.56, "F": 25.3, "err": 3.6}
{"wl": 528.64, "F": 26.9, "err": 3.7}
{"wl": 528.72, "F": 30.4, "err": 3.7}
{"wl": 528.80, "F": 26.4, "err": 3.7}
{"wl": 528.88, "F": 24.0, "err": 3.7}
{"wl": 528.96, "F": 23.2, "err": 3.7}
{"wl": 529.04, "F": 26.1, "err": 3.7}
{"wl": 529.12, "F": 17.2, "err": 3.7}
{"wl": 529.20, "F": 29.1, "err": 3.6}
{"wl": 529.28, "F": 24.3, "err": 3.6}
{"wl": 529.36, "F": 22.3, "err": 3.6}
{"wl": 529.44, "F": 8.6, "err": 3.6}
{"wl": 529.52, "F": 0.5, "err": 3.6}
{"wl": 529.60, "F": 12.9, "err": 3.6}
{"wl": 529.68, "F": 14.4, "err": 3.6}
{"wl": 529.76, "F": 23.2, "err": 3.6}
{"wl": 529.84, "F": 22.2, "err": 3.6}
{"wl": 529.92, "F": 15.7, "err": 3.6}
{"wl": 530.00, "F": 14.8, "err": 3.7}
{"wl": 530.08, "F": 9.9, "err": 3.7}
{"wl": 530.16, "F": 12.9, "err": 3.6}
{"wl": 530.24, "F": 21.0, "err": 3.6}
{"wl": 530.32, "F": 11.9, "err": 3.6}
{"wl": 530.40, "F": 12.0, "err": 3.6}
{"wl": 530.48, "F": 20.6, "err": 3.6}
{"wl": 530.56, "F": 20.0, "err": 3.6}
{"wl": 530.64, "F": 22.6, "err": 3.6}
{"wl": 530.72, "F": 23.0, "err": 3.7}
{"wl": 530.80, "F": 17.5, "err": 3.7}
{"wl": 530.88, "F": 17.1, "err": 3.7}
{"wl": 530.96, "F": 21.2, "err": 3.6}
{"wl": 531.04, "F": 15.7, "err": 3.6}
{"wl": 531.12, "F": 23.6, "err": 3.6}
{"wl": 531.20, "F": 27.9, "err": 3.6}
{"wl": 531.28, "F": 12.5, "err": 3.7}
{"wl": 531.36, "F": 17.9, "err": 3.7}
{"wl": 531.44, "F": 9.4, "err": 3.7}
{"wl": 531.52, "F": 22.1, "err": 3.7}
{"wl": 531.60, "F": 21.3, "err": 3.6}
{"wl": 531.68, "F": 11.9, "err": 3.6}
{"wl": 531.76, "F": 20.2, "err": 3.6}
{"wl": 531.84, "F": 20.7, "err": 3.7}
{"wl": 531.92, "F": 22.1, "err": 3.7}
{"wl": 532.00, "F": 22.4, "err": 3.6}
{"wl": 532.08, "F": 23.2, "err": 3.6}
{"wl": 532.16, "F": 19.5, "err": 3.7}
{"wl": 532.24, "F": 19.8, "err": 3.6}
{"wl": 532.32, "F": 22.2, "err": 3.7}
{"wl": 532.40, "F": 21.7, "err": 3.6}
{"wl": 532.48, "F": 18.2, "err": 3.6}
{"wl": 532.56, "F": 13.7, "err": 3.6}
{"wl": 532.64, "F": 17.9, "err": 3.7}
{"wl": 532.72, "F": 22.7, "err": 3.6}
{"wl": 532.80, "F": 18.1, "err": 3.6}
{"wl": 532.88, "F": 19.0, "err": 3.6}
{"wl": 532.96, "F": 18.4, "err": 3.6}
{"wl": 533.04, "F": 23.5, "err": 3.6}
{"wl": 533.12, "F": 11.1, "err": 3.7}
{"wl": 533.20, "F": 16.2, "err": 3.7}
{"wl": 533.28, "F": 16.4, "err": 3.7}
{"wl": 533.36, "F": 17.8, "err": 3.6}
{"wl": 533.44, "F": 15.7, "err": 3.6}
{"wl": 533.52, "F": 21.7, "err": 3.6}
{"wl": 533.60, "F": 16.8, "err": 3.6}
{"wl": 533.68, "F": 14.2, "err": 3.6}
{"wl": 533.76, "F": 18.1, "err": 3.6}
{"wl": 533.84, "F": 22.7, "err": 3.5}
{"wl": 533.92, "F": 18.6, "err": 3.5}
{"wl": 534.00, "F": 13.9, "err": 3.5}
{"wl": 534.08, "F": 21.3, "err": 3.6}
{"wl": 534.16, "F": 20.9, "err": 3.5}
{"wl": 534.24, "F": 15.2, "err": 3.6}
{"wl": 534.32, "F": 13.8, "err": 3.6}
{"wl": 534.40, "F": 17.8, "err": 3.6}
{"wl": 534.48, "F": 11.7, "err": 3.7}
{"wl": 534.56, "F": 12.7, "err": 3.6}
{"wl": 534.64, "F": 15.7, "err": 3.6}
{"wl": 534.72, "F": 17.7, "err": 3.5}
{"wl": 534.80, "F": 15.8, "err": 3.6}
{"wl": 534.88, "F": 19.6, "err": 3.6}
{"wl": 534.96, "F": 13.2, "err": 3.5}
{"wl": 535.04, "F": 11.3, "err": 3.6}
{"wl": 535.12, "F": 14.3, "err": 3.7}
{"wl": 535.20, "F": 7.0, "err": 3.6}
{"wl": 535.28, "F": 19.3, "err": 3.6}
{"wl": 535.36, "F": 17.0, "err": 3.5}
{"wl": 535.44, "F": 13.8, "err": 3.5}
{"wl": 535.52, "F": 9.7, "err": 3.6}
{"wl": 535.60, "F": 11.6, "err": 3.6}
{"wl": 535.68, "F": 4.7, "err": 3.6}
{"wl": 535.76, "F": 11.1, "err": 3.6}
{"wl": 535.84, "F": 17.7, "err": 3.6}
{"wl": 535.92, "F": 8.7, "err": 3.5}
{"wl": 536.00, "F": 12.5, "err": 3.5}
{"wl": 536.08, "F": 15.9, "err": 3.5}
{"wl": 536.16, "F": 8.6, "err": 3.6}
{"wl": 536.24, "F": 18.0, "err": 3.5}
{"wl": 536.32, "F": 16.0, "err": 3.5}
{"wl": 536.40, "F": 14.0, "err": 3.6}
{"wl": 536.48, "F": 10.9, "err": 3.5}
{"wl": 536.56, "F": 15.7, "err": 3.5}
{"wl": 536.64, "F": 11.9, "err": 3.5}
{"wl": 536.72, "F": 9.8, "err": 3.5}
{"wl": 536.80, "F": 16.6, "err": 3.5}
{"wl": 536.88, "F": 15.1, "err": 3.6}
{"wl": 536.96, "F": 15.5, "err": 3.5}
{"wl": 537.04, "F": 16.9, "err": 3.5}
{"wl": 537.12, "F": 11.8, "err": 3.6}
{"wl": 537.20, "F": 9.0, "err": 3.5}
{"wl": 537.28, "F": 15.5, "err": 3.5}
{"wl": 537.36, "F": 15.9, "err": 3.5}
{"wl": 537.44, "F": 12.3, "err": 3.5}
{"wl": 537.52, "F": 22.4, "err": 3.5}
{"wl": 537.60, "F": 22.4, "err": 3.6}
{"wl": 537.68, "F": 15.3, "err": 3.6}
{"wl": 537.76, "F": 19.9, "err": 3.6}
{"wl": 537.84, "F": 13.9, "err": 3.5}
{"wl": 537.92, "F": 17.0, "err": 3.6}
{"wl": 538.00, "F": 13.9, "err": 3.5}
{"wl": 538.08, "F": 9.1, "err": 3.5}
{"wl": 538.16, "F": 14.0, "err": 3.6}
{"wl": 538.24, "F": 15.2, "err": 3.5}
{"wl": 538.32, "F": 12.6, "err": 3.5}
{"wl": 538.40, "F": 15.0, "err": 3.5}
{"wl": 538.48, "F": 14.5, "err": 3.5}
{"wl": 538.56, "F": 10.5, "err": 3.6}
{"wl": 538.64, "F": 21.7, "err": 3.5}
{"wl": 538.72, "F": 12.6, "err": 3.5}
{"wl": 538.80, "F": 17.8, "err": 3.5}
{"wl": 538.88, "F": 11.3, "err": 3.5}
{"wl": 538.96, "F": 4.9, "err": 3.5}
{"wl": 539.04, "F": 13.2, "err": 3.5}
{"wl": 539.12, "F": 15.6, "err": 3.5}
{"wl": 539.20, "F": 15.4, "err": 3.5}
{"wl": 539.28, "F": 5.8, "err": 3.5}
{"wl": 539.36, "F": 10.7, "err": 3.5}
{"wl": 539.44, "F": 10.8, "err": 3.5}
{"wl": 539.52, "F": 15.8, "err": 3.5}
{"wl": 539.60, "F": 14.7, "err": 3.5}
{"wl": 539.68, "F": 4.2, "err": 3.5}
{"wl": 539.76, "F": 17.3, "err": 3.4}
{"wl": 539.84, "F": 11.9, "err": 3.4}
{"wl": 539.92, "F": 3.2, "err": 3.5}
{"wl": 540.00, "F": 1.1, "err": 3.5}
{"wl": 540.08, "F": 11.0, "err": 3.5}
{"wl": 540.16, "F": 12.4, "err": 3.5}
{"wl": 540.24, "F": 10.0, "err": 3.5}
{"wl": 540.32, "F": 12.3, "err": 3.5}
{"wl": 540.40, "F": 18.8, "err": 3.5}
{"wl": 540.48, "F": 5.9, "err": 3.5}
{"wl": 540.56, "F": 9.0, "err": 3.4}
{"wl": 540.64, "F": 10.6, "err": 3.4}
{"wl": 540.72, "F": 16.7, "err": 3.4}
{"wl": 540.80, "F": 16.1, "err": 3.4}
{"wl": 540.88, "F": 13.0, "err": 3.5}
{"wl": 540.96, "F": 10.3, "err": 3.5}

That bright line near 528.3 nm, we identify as C IV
